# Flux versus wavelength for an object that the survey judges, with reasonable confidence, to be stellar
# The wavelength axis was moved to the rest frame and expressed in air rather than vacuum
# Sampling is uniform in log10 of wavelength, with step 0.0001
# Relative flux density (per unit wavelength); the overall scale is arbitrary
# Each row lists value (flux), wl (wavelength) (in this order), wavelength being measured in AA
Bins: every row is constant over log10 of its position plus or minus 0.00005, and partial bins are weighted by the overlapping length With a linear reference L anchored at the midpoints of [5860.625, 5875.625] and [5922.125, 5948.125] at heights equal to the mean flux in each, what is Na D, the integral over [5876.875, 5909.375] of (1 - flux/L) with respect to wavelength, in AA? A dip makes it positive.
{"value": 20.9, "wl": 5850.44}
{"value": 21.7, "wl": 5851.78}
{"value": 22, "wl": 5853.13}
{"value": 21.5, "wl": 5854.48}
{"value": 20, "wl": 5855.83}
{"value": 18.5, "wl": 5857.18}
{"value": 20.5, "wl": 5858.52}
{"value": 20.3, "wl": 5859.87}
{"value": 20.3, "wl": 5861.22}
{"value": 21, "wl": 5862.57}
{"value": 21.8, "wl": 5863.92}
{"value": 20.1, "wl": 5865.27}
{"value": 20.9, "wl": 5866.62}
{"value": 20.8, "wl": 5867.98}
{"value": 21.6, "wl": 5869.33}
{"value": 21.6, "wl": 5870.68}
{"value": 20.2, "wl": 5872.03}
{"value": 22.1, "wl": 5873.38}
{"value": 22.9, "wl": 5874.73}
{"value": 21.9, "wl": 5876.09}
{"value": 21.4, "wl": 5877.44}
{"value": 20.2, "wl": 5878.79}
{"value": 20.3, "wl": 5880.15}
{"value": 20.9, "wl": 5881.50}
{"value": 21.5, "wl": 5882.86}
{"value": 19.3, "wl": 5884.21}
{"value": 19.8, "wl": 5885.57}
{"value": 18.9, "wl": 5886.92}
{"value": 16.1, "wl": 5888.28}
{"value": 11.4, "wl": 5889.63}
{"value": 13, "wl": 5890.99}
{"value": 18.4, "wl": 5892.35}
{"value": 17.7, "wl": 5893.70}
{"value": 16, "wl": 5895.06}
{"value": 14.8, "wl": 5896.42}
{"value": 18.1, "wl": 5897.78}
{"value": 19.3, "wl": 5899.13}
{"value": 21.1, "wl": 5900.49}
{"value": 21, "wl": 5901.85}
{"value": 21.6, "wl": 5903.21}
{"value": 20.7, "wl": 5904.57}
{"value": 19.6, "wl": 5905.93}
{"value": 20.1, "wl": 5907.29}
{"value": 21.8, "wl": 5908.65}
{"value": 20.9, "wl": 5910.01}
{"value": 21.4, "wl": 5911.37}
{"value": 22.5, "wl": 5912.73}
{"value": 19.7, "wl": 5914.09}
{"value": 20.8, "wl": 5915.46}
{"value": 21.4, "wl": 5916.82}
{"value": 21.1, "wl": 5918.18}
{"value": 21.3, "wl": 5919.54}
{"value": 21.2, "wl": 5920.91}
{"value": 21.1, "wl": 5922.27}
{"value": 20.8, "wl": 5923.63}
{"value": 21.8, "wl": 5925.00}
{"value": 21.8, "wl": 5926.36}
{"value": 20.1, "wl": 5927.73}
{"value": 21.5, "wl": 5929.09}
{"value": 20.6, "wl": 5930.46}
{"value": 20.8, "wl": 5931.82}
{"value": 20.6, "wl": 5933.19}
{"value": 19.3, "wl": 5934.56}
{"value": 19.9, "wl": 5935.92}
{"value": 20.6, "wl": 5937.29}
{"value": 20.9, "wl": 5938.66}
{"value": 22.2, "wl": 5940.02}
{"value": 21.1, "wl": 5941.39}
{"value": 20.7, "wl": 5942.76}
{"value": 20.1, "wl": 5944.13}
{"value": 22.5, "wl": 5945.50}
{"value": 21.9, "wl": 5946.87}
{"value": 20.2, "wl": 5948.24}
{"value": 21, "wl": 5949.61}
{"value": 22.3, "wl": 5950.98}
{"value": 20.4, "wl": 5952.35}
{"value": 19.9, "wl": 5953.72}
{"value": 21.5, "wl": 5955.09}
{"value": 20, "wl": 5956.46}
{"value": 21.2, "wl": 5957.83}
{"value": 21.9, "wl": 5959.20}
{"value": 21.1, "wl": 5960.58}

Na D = 3.5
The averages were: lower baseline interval 21.2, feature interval 18.9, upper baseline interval 20.9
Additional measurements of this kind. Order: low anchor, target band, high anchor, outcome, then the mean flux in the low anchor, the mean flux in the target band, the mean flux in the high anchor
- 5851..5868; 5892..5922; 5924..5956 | 1.1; 20.7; 20.1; 20.9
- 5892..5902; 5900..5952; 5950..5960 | -3.8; 18.2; 21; 21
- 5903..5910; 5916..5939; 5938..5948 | 0.2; 20.7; 20.9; 21.3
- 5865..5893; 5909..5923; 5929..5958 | -0.6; 19.7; 21.2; 20.9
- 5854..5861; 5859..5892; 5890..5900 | -2.5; 20.1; 19.9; 16.7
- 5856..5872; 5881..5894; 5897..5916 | 1.9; 20.6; 17.7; 20.6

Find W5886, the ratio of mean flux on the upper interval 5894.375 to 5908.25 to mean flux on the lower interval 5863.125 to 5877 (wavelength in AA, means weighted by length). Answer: 0.90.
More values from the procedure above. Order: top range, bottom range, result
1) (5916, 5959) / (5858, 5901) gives 1.08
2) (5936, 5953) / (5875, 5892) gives 1.12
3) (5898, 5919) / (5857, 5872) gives 1.00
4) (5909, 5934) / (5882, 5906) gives 1.16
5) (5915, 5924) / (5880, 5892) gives 1.19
